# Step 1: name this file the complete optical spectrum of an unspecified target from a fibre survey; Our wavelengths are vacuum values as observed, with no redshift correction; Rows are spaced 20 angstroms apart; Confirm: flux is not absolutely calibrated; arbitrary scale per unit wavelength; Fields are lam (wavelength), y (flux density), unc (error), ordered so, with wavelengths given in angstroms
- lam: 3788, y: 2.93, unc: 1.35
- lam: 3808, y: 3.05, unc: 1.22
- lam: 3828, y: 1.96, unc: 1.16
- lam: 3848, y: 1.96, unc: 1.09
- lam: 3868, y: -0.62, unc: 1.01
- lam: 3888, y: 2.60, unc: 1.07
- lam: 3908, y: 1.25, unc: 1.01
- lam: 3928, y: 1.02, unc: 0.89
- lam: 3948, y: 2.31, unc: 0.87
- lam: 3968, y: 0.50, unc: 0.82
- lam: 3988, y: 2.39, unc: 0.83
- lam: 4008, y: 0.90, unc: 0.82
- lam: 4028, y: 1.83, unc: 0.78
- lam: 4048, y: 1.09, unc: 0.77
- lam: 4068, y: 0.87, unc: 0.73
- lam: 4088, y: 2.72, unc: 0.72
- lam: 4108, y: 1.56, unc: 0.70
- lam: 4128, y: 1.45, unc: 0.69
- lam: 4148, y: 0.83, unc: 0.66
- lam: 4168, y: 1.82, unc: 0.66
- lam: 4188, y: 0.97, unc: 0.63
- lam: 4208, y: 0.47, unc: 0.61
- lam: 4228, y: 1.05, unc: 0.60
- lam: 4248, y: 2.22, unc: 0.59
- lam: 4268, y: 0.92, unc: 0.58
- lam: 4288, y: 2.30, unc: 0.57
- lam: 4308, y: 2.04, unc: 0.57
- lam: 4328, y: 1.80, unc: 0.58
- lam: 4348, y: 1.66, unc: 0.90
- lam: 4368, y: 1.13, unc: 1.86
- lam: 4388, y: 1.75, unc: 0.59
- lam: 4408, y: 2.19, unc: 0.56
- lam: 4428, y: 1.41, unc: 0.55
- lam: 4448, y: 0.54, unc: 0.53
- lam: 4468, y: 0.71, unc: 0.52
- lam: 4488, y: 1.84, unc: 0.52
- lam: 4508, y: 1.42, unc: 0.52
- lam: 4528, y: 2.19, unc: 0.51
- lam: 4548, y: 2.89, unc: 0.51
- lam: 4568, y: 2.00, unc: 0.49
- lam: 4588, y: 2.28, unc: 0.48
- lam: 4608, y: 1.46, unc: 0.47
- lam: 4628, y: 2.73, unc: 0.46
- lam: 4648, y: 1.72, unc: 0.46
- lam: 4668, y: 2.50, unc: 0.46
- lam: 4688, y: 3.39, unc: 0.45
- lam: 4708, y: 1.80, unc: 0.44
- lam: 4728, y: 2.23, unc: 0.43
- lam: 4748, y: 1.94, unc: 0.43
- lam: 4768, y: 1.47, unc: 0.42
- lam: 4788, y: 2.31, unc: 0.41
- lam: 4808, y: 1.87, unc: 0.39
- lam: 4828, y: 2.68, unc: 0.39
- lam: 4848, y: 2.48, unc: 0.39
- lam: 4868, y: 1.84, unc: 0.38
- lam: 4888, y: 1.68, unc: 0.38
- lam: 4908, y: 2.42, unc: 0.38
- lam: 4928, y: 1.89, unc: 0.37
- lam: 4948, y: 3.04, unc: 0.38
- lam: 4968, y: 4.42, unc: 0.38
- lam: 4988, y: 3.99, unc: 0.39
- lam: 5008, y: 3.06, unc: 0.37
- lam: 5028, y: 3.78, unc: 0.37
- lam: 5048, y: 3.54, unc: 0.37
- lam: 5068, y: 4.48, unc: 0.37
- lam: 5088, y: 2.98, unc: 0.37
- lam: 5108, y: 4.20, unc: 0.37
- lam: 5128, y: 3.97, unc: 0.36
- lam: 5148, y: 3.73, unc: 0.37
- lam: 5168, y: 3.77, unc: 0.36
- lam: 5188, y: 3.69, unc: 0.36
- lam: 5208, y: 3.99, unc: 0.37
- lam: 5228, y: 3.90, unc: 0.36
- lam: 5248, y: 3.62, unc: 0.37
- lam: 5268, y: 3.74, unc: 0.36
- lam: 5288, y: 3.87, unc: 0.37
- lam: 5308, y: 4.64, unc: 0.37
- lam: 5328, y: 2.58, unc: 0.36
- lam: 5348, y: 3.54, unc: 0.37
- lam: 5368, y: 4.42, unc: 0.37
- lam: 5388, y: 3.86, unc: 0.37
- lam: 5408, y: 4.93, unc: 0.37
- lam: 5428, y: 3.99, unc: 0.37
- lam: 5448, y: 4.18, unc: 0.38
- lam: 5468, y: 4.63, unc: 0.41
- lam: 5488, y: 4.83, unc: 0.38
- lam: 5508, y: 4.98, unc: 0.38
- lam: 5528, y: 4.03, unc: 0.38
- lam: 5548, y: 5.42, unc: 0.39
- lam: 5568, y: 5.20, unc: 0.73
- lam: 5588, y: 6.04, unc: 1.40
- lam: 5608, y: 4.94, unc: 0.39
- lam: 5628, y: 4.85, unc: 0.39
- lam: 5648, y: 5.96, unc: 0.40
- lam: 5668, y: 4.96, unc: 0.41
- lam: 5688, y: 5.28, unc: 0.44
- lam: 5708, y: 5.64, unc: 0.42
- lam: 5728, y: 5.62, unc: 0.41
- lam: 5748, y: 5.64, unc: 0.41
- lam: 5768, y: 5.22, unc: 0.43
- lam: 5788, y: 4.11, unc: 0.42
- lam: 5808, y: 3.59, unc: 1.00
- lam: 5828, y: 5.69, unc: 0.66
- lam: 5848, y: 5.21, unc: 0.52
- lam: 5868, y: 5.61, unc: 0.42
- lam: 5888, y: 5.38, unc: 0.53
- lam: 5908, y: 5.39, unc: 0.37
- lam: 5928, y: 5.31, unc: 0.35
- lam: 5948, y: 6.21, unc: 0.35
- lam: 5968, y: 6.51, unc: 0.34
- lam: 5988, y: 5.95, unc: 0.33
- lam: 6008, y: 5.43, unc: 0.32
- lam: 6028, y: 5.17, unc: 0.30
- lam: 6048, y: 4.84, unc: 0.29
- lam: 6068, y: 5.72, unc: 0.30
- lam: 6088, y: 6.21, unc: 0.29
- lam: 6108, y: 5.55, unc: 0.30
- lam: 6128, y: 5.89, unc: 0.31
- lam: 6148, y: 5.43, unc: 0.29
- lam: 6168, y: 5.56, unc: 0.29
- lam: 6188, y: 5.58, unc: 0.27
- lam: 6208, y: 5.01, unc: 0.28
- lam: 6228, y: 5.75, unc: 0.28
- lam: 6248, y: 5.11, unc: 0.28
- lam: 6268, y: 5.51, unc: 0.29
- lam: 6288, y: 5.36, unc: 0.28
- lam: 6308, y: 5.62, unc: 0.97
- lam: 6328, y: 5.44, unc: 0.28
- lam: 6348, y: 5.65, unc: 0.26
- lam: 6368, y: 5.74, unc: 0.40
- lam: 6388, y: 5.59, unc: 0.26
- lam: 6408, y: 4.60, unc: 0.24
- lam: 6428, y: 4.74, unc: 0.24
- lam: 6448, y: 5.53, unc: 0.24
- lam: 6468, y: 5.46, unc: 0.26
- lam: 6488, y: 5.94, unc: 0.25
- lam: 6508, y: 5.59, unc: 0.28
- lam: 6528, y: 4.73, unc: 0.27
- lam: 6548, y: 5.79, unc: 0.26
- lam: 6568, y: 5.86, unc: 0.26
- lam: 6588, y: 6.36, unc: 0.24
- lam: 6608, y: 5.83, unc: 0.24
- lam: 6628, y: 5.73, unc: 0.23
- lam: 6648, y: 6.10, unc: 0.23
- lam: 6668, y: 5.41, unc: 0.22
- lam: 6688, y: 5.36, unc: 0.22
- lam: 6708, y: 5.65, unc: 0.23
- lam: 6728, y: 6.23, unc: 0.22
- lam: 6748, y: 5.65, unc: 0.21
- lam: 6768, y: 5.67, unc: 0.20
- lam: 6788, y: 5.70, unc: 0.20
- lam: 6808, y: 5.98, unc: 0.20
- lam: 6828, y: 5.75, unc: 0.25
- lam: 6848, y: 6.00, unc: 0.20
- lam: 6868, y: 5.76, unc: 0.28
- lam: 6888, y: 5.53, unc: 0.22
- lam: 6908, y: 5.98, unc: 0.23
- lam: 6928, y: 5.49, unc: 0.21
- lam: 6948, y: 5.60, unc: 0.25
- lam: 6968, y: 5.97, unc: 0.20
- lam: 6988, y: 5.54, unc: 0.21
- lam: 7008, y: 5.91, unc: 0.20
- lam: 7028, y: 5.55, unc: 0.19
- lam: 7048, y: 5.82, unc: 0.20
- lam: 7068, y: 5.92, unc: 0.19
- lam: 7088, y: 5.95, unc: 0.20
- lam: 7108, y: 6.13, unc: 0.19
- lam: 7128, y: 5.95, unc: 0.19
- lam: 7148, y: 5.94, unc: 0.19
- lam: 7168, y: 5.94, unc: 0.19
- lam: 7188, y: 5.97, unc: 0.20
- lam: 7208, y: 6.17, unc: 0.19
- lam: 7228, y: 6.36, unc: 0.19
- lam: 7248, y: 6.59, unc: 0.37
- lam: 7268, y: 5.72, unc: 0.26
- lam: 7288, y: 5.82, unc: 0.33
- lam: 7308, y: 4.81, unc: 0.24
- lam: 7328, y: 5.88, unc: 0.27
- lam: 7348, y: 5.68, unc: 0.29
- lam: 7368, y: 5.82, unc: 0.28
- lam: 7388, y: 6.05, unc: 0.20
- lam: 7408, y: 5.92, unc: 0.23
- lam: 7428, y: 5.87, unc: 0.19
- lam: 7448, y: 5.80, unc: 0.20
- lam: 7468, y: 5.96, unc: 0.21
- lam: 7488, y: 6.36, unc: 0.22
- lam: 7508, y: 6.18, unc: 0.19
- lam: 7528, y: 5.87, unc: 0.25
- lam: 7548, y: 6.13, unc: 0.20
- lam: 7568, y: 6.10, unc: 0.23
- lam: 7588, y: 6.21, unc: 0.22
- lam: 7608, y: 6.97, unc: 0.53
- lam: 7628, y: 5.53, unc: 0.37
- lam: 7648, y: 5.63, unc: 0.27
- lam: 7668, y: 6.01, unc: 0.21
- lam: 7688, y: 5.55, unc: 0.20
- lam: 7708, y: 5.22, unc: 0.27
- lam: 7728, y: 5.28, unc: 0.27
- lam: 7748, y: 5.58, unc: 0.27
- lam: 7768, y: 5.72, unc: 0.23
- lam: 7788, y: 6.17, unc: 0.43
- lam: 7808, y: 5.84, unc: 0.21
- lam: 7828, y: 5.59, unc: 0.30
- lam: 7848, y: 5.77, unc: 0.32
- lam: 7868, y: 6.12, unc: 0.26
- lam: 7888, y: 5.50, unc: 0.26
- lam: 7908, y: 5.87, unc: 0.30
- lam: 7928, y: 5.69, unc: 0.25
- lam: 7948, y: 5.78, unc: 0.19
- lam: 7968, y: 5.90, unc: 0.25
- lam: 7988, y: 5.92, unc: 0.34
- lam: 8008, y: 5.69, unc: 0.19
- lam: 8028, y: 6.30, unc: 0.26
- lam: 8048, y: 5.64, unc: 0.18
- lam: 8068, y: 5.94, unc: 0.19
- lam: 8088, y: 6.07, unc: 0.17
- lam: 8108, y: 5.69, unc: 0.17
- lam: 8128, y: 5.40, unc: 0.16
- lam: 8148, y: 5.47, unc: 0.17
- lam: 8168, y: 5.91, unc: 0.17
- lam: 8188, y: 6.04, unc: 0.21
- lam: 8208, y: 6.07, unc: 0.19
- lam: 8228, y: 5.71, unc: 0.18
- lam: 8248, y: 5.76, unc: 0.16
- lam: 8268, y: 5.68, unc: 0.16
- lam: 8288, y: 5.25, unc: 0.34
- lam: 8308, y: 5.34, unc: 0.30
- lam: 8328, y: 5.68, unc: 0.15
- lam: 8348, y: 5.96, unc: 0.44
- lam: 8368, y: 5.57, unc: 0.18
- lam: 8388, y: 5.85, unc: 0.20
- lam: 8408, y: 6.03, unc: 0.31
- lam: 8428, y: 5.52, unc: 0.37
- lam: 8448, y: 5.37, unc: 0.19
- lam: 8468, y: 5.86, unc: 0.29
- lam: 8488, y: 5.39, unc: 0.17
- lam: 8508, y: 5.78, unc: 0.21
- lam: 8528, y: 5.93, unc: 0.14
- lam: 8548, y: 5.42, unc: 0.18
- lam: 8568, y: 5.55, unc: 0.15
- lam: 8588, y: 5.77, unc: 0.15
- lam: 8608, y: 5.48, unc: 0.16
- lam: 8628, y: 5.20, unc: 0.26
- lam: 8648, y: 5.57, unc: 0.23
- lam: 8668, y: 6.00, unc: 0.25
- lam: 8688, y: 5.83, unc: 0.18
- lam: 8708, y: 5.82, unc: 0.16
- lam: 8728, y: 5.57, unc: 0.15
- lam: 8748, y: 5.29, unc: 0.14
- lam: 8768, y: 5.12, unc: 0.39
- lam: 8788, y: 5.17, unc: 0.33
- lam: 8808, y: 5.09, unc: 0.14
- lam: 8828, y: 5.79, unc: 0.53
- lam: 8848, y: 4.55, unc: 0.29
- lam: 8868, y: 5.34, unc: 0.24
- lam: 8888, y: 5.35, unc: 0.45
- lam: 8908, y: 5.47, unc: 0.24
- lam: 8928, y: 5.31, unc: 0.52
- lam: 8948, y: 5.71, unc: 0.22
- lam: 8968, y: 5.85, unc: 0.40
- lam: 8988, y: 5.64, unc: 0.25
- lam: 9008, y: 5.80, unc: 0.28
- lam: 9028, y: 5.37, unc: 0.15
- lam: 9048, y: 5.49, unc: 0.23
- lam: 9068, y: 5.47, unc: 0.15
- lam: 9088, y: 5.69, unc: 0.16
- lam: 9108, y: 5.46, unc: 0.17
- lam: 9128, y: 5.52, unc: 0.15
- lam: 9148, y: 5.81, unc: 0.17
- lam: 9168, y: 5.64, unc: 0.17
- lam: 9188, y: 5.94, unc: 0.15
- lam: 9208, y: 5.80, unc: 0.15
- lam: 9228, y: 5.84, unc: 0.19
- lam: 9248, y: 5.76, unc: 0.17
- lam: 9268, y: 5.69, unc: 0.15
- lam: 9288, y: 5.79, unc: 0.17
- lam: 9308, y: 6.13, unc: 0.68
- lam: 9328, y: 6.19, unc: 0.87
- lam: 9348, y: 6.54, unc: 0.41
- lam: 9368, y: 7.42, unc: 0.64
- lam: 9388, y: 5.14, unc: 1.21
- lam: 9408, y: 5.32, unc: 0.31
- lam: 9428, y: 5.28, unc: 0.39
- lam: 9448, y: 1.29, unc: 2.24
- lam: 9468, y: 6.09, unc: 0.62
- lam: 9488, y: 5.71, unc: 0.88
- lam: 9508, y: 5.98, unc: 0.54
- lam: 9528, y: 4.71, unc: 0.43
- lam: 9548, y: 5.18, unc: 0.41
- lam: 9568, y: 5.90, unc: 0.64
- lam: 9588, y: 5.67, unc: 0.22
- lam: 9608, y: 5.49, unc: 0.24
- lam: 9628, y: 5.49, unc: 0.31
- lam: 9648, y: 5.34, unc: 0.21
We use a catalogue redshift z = 0.239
